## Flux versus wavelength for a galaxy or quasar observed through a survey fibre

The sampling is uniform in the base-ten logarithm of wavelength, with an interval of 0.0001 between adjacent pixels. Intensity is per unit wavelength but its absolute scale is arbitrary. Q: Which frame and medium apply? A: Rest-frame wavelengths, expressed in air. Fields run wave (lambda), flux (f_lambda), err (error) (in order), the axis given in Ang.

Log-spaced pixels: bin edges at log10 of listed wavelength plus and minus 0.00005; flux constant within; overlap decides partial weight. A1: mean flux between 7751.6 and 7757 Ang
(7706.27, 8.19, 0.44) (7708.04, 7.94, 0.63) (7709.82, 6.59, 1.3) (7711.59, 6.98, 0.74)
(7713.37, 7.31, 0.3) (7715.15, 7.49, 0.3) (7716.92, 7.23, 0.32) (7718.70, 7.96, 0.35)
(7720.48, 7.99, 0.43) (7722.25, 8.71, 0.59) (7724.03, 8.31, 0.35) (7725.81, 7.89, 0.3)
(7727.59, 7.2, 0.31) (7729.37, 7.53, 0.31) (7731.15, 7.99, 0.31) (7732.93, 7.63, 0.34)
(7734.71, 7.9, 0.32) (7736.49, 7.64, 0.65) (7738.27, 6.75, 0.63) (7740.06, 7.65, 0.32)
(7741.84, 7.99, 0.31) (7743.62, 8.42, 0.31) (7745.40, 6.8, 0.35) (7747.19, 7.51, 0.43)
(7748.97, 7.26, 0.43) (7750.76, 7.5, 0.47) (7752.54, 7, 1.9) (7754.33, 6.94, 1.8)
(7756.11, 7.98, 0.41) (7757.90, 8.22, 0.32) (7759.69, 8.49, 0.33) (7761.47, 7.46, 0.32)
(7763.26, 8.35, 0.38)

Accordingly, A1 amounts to 7.32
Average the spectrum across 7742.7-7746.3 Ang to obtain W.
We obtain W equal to 7.61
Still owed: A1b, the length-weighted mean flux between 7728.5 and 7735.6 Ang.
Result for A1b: 7.77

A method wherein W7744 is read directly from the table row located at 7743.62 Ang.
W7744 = 8.42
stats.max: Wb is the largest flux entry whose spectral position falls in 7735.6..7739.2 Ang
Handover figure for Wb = 7.64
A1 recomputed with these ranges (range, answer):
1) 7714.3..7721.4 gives 7.68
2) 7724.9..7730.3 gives 7.54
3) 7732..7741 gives 7.52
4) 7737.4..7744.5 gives 7.7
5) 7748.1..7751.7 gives 7.37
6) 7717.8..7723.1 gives 8.22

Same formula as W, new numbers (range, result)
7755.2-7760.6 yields 8.23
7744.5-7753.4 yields 7.22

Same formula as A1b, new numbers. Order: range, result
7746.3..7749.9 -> 7.38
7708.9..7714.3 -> 6.96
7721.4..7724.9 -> 8.5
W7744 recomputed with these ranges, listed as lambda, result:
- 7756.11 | 7.98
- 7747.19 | 7.51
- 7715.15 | 7.49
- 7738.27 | 6.75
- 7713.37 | 7.31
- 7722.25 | 8.71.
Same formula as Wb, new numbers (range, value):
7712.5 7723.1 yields 8.71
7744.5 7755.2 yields 7.51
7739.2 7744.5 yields 8.42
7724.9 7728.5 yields 7.89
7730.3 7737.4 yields 7.99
